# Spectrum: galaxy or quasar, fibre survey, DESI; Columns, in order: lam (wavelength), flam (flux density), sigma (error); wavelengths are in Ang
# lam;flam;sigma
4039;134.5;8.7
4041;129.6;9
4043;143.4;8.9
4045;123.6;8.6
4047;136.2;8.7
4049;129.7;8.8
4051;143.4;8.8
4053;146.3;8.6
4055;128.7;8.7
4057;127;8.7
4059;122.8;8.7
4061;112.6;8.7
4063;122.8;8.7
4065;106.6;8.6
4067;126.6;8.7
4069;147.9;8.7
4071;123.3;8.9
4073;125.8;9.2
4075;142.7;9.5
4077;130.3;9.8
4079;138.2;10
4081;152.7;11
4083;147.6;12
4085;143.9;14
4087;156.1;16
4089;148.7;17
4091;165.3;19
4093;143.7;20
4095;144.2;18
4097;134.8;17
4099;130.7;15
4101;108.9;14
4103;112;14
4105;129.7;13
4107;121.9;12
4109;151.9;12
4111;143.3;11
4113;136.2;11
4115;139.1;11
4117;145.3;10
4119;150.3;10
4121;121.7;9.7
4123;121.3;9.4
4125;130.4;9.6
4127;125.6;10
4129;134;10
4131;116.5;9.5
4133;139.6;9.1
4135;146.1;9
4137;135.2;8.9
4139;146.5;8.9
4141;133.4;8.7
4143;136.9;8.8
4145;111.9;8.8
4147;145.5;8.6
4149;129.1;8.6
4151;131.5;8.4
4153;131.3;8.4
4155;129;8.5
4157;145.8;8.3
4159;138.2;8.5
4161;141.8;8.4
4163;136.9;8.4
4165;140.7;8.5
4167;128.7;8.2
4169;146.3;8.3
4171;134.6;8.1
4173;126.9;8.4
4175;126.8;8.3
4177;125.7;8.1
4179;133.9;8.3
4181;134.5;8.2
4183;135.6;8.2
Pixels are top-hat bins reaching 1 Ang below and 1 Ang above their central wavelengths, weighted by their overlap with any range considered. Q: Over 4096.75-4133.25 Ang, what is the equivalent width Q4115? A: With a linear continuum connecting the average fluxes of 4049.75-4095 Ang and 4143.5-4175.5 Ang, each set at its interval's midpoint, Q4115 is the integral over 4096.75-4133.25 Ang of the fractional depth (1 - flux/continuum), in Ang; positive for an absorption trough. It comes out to 1.2 Ang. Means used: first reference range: 137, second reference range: 134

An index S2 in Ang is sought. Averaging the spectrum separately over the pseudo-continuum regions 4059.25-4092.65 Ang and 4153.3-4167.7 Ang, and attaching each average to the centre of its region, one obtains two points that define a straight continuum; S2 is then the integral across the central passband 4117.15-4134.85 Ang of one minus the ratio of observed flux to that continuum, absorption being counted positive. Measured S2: 0.72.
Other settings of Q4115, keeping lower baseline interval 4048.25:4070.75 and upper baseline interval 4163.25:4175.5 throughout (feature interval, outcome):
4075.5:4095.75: -2.7 Ang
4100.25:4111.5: 0.3 Ang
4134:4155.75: -0.2 Ang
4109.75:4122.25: -0.7 Ang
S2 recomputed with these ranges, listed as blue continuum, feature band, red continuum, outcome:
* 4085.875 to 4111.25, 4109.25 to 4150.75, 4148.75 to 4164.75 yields 0.64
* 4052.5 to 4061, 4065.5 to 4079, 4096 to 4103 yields -0.64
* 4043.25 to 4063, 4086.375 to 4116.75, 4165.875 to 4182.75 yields -1.55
